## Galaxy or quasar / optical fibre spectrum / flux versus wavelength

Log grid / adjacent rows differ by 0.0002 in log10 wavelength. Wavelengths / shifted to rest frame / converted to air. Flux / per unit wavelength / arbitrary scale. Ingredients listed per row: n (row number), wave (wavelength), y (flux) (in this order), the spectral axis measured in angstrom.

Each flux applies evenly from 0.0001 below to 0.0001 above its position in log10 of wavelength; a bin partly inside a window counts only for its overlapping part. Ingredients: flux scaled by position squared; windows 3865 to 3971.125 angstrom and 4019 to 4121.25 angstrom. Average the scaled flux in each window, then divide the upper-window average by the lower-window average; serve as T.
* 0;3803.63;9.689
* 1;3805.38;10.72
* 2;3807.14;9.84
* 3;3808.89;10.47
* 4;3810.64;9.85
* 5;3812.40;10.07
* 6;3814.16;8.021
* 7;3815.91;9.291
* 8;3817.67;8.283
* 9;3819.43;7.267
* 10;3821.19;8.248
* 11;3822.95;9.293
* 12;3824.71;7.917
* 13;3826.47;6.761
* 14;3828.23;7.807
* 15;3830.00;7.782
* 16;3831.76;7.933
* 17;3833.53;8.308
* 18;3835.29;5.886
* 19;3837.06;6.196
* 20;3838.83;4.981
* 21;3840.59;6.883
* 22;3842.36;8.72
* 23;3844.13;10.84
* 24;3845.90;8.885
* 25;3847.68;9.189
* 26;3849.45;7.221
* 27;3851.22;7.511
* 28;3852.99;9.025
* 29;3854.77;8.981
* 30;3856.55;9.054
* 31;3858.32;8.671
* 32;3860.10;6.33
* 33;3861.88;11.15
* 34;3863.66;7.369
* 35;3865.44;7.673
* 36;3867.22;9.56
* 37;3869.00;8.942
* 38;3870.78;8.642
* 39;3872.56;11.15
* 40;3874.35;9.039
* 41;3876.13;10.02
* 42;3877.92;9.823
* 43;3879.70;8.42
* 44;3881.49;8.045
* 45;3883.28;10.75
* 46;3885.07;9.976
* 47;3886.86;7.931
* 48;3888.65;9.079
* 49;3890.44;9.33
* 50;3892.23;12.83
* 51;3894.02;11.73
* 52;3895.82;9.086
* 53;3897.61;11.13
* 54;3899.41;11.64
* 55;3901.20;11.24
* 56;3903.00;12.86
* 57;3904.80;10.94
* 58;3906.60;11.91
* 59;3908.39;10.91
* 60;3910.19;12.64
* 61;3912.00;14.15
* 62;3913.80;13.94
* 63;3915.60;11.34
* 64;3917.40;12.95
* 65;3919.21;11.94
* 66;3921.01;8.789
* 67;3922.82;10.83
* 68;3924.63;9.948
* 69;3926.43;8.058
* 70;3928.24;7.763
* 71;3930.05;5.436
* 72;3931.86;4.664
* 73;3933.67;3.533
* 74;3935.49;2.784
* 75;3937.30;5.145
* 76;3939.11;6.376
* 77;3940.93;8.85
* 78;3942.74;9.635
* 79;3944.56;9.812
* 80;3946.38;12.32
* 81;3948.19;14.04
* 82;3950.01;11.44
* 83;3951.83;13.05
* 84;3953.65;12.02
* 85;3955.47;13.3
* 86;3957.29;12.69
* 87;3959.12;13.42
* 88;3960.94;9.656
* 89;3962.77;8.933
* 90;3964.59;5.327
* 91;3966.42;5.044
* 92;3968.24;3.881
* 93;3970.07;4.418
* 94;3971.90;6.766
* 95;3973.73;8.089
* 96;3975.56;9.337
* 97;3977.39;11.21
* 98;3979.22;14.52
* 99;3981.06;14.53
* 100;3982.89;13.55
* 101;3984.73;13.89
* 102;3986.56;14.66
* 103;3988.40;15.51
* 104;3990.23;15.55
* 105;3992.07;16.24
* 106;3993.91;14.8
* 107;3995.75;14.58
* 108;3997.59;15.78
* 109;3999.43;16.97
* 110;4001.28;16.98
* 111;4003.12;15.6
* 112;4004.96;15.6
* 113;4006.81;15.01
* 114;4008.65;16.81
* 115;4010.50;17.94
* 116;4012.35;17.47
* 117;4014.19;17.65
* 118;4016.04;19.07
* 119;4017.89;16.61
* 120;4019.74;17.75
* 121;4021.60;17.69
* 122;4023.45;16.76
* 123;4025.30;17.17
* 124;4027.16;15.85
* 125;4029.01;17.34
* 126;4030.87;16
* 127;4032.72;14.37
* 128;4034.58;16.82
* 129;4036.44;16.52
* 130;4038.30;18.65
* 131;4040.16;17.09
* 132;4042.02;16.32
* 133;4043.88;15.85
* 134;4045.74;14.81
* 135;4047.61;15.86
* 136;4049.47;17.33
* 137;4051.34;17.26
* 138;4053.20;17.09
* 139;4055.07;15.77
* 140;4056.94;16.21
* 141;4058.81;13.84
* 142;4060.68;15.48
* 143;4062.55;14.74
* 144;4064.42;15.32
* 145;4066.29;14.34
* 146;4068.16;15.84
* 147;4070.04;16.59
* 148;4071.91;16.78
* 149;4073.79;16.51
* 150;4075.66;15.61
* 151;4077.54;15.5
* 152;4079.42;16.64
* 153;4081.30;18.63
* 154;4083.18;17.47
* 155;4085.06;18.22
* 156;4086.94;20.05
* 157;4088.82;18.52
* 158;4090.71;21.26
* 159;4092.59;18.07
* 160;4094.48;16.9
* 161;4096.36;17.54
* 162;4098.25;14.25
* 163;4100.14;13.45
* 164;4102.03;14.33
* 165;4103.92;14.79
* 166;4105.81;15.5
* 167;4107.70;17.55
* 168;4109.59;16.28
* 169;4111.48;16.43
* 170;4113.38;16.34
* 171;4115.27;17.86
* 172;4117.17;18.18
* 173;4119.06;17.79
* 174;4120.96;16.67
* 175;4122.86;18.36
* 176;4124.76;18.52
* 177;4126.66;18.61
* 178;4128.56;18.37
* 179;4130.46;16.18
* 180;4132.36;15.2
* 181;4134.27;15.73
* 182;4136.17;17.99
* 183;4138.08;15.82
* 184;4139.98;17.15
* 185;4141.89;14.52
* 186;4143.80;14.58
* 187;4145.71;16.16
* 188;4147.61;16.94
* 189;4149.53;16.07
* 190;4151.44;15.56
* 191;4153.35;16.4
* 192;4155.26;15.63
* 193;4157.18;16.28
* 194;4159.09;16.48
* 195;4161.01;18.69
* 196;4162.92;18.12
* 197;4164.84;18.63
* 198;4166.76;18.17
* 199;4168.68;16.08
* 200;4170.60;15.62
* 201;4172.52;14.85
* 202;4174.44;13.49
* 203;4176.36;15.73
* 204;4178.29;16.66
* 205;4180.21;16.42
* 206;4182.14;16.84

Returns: 1.9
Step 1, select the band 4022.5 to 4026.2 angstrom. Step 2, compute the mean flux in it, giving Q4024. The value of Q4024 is 17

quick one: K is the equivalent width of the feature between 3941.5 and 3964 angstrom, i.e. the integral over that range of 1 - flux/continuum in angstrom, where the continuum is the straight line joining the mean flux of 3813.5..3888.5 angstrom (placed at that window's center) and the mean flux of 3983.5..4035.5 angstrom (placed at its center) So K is 3.2 angstrom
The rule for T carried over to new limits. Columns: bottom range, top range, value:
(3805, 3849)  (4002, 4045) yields 2.23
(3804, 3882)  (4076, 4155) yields 2.25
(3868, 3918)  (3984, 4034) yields 1.61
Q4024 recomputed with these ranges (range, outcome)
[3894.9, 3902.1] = 10.8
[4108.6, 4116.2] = 16.7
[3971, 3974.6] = 7.42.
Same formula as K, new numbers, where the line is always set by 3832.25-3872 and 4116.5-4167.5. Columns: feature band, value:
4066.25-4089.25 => -3.2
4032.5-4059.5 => -4.4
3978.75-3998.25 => -4.1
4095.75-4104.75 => 0.5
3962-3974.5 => 6.1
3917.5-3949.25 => 6.8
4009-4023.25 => -4.9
